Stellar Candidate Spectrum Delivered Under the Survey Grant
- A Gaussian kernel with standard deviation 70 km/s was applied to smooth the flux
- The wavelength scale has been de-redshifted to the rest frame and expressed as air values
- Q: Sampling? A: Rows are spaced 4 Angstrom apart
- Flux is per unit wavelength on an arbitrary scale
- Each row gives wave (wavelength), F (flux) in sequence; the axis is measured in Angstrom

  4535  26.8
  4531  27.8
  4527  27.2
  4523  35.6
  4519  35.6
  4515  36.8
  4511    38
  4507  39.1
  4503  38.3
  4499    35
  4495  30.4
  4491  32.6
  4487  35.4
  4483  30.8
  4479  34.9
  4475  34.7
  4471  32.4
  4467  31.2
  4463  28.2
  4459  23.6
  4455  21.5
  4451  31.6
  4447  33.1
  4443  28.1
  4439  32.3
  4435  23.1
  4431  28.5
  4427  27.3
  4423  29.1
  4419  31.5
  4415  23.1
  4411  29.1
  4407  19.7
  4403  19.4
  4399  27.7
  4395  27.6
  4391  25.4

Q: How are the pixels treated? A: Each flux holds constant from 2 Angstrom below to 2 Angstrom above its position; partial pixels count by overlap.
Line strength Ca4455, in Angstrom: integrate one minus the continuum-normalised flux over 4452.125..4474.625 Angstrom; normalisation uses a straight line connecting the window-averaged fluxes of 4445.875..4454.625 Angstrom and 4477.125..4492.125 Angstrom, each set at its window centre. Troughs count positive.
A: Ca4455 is 2.5 Angstrom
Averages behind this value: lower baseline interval 30.3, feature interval 28.1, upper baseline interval 33.5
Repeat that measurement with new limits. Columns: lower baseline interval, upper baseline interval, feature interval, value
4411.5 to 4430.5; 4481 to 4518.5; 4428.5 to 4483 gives 2.86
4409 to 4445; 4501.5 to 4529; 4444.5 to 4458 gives 0.79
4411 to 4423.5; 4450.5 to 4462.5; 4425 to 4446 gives -1.18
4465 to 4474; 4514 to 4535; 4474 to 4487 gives -0.65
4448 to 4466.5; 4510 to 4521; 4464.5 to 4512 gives -3.16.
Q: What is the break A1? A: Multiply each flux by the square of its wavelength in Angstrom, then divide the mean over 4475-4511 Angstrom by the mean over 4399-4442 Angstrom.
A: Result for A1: 1.4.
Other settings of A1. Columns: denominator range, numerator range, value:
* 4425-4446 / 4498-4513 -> 1.39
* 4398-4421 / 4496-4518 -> 1.55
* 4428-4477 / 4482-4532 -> 1.21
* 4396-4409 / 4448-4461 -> 1.18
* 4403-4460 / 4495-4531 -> 1.34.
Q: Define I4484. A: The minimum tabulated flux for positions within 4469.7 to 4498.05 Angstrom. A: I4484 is 30.4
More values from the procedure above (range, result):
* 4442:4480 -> 21.5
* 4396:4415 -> 19.4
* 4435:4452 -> 23.1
